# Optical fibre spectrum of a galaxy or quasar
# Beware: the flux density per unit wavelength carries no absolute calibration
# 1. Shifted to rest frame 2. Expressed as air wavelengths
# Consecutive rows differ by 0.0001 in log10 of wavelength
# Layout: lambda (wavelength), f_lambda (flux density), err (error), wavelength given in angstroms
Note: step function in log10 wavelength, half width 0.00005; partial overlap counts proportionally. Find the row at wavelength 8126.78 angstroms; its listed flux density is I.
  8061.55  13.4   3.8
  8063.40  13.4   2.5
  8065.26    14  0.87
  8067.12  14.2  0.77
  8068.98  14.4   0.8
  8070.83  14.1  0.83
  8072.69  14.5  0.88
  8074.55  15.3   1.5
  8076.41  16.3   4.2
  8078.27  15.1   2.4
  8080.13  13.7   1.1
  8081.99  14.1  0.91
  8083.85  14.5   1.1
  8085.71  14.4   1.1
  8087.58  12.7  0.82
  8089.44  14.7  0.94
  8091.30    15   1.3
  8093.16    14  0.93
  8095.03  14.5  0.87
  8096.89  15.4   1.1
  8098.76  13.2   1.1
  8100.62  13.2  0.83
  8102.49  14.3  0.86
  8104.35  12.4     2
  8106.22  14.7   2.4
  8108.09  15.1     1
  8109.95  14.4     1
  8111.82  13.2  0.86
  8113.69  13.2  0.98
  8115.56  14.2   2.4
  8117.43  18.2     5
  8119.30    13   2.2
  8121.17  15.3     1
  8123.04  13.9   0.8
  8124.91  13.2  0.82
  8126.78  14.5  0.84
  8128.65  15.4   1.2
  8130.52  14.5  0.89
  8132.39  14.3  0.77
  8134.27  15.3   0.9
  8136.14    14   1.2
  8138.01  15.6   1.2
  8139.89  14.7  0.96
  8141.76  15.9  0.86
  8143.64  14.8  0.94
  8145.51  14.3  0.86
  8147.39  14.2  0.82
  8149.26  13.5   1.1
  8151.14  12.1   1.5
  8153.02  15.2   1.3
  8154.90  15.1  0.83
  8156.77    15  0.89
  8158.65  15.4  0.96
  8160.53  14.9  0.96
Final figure 14.5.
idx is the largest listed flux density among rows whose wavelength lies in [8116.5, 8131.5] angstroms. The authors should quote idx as 18.2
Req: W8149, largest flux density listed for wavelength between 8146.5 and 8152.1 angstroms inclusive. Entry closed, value 14.2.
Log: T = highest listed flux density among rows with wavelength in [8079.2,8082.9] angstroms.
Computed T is 14.1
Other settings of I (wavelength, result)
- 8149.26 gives 13.5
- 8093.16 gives 14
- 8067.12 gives 14.2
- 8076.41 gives 16.3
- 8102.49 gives 14.3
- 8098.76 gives 13.2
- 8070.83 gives 14.1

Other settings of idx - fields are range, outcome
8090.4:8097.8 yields 15.4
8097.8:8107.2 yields 14.7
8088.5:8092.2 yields 15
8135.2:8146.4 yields 15.9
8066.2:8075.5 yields 15.3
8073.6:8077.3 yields 16.3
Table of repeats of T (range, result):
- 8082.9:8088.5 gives 14.5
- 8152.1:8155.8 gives 15.2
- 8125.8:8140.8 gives 15.6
